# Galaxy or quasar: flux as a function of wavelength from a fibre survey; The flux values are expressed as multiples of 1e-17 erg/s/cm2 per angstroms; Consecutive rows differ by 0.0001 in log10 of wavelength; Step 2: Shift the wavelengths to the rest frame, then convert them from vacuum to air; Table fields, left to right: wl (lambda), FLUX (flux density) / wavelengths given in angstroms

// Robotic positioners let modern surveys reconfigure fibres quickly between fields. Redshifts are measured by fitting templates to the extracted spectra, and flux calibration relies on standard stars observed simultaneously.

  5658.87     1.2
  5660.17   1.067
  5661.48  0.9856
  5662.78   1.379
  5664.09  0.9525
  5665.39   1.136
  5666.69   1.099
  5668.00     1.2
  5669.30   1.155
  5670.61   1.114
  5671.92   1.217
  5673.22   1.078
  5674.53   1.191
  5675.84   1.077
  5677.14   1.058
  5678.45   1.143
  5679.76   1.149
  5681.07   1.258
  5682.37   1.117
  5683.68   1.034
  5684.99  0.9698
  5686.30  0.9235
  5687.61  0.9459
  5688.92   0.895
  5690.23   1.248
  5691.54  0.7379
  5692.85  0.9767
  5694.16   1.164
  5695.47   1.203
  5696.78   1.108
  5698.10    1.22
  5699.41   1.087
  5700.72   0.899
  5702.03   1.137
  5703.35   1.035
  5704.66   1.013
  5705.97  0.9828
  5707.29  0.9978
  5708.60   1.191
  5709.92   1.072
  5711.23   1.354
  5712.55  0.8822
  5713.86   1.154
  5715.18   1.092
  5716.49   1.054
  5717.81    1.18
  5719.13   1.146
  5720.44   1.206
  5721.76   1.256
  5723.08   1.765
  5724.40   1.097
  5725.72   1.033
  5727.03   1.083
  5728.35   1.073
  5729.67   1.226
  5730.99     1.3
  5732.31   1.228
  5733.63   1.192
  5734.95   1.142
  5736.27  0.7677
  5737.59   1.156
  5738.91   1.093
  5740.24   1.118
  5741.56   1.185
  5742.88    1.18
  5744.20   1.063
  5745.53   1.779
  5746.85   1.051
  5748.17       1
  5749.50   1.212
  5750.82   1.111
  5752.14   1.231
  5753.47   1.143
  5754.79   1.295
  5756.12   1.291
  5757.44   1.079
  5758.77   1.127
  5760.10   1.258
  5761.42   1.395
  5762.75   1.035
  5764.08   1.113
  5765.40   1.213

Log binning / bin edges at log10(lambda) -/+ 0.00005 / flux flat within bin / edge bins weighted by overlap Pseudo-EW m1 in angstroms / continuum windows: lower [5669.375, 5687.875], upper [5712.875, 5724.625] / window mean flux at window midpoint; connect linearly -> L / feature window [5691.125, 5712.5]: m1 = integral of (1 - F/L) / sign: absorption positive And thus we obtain 1.7 angstroms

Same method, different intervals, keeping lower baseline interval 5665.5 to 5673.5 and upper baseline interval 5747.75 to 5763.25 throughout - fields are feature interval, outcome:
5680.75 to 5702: 2.0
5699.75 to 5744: 1.6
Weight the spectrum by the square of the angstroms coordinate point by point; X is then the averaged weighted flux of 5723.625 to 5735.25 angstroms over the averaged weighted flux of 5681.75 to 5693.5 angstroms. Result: 1.2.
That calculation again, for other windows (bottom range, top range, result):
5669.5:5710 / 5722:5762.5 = 1.13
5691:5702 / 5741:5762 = 1.17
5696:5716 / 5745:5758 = 1.14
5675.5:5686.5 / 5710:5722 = 1.06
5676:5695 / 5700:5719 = 1.04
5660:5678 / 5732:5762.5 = 1.08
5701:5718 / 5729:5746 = 1.10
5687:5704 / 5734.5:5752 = 1.11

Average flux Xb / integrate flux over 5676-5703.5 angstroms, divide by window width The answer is 1.06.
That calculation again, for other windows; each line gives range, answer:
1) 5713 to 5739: 1.16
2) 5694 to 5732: 1.14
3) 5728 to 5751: 1.16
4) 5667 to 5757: 1.13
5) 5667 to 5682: 1.15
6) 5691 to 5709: 1.05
